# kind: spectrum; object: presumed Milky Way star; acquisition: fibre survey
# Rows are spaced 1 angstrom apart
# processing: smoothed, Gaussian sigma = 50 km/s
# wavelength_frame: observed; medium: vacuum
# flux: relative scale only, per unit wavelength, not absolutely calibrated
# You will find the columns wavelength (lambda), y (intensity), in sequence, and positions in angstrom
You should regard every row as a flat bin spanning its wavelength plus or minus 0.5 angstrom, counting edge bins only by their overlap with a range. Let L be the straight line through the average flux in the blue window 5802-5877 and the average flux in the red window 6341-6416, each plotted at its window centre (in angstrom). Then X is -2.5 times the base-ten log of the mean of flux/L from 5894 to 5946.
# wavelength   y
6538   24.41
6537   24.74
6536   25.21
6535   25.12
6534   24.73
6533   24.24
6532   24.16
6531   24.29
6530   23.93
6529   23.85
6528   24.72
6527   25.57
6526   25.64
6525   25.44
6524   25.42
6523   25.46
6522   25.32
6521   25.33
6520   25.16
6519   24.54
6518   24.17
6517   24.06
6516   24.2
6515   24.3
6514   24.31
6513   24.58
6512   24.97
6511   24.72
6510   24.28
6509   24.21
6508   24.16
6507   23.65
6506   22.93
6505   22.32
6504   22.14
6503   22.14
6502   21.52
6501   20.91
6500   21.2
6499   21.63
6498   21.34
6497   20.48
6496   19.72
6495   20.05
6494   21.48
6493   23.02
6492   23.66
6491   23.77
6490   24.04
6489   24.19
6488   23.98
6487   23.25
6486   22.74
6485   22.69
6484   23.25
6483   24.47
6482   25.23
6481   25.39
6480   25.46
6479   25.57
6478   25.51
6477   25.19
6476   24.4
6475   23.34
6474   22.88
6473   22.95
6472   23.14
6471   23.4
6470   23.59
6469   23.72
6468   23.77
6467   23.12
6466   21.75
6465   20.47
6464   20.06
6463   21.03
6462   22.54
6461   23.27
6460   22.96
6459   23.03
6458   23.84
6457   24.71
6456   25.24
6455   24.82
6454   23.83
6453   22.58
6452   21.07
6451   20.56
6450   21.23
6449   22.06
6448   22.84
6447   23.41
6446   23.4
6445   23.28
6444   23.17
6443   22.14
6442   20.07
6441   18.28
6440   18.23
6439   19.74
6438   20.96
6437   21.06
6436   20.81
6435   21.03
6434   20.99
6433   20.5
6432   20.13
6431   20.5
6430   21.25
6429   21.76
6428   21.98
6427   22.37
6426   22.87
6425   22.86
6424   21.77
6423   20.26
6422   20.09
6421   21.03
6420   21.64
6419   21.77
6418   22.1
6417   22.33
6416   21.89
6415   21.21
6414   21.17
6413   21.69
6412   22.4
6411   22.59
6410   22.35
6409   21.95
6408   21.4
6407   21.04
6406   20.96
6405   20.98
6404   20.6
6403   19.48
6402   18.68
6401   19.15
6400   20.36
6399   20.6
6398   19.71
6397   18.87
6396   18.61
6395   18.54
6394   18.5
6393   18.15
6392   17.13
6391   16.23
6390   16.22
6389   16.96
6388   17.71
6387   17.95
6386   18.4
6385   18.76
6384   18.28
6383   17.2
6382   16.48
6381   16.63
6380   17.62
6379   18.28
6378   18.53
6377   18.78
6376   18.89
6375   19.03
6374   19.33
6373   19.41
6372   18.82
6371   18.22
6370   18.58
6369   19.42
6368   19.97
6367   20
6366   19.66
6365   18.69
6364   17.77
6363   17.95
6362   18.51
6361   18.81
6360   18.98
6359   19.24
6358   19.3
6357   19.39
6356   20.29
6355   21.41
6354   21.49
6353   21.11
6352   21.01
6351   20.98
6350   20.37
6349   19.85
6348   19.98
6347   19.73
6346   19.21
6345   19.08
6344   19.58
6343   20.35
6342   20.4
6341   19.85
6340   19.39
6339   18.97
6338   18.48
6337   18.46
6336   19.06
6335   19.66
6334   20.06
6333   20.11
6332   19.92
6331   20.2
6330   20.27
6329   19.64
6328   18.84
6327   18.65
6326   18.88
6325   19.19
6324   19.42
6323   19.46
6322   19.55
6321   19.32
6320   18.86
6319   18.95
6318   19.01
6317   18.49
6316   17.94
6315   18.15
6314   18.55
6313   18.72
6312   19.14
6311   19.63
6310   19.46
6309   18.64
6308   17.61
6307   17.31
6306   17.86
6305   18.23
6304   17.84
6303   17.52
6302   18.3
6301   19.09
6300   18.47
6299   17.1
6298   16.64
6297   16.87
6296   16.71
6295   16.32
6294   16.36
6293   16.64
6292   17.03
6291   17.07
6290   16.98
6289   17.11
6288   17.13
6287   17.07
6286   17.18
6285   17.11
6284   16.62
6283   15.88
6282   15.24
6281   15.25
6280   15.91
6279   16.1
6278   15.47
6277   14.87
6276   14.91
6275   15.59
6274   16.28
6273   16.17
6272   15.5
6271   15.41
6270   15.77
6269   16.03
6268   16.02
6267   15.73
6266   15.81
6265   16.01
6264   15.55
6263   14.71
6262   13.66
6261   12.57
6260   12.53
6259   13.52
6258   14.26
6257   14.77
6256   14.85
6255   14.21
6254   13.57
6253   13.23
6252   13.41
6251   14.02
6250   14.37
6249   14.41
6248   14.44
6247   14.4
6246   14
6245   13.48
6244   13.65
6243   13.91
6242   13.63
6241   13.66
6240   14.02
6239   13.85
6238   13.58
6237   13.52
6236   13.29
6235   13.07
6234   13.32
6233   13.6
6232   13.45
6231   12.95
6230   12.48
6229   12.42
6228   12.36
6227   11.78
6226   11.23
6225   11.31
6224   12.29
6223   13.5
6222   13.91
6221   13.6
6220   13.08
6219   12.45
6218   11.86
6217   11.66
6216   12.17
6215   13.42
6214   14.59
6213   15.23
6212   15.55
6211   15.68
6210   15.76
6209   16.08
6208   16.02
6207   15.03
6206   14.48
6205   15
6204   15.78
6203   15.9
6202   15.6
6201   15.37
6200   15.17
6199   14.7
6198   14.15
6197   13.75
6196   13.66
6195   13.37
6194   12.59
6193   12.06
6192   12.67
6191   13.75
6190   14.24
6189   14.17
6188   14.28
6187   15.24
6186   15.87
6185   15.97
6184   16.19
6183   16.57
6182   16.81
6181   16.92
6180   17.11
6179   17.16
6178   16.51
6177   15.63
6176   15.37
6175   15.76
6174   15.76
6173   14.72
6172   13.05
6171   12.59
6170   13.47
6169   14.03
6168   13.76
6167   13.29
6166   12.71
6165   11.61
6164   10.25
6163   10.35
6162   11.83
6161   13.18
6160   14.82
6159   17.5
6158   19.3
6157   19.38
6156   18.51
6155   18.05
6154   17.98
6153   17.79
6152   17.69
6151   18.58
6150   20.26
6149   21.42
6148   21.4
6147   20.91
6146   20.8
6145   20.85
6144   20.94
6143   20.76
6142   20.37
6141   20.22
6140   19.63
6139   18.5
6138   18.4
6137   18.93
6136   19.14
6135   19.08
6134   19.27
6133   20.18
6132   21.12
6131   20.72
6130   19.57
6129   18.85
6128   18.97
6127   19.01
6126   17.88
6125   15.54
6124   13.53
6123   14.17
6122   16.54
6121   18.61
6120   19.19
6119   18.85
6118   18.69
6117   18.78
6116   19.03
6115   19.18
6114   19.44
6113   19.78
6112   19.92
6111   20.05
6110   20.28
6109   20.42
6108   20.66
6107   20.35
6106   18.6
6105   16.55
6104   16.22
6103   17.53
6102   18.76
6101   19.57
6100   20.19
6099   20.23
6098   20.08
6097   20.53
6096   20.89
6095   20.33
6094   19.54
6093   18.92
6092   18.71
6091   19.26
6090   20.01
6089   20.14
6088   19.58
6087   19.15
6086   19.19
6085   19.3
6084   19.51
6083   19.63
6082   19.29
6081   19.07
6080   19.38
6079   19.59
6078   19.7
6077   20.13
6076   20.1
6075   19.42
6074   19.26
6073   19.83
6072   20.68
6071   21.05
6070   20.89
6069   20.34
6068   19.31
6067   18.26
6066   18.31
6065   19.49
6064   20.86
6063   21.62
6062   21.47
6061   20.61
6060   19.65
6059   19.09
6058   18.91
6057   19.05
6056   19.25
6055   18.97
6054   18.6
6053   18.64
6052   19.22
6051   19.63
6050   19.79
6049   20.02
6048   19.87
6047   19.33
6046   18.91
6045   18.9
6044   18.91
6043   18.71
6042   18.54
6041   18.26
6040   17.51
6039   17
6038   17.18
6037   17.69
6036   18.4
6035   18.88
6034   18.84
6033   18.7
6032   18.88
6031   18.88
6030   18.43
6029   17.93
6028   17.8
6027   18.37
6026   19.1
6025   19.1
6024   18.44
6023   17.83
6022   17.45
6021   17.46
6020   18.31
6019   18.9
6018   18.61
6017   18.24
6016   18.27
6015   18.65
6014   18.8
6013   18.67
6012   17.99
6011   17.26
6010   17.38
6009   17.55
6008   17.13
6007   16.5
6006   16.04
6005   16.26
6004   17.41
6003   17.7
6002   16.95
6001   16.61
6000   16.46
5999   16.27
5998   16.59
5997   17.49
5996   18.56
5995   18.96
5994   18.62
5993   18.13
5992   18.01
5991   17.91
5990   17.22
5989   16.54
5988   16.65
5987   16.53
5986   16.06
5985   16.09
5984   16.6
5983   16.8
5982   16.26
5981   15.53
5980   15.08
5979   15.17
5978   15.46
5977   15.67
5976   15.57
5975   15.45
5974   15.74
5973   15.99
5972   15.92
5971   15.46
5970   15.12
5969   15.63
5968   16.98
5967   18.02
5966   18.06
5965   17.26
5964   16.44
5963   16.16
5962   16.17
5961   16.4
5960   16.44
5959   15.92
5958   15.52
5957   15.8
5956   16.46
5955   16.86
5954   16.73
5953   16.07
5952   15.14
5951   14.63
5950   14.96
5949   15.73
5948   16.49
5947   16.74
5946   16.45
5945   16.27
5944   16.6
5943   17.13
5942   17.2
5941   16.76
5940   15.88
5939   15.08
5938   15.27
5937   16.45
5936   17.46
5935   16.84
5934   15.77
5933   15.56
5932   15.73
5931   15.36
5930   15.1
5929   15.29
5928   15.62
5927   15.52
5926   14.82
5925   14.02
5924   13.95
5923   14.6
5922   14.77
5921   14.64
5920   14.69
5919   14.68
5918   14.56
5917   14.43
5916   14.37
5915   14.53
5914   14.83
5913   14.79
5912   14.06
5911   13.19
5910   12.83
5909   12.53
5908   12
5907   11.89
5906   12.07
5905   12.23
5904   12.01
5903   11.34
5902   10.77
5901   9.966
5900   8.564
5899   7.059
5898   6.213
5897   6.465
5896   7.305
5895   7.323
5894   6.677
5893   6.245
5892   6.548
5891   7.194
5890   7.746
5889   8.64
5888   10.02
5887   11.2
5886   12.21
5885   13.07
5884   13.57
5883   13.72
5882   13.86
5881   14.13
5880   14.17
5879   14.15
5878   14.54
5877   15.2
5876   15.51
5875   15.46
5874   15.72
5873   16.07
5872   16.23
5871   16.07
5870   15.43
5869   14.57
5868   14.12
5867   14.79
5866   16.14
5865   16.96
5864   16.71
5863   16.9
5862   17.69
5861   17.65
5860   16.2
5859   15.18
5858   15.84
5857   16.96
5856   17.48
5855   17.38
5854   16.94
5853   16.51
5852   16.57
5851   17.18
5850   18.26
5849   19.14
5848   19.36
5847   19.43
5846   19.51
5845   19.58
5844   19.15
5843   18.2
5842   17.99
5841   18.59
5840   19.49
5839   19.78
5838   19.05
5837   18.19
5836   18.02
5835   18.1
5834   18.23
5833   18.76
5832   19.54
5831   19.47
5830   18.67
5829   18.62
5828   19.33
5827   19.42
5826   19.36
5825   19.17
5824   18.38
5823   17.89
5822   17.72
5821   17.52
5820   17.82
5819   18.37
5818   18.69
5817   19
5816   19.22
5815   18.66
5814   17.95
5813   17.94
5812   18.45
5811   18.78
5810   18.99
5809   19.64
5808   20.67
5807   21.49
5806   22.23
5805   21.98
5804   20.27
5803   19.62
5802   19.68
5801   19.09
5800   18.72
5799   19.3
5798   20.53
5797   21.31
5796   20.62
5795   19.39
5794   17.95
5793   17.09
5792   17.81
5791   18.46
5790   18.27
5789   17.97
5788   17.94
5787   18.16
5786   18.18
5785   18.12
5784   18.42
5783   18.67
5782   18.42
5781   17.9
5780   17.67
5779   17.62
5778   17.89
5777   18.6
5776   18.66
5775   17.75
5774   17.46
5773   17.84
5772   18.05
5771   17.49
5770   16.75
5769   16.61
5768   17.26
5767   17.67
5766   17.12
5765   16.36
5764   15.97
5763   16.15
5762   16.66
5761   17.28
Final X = 0.32 mag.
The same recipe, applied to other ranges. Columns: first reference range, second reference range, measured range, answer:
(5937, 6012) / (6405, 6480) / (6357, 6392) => 0.163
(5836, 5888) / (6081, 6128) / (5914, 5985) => 0.100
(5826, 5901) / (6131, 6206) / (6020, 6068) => -0.188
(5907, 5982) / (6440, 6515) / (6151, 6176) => 0.233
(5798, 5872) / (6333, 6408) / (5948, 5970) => 0.140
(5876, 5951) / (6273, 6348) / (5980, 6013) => -0.194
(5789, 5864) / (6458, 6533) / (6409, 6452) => 0.076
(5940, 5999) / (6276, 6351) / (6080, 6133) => -0.113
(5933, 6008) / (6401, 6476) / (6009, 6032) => -0.076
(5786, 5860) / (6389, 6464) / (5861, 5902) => 0.459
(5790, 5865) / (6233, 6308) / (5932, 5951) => 0.102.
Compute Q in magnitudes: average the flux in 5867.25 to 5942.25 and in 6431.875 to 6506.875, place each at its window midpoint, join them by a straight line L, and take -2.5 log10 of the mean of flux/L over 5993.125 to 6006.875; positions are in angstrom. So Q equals -0.17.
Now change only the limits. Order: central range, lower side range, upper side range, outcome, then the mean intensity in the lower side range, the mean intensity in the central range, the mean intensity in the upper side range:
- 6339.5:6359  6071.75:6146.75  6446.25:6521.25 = 0.09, 19.3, 20.1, 23.2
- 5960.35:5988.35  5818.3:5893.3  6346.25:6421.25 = 0.06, 16.3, 16.2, 19.6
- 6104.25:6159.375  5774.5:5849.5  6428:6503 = 0.08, 18.9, 19.1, 22.5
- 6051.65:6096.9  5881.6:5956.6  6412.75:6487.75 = -0.22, 13.4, 19.7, 22.4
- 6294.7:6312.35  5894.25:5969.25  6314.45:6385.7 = 0.04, 14.5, 17.9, 19.2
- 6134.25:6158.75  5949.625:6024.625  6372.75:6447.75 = -0.08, 16.8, 19.5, 20.2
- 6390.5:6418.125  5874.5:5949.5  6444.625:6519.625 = 0.08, 13.3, 20.3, 23.2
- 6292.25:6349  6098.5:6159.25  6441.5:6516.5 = 0.14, 19.1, 18.8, 23.1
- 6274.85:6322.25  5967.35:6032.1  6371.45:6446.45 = 0.11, 17.2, 17.4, 20.1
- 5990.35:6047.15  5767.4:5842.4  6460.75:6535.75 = 0.13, 18.7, 18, 23.6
